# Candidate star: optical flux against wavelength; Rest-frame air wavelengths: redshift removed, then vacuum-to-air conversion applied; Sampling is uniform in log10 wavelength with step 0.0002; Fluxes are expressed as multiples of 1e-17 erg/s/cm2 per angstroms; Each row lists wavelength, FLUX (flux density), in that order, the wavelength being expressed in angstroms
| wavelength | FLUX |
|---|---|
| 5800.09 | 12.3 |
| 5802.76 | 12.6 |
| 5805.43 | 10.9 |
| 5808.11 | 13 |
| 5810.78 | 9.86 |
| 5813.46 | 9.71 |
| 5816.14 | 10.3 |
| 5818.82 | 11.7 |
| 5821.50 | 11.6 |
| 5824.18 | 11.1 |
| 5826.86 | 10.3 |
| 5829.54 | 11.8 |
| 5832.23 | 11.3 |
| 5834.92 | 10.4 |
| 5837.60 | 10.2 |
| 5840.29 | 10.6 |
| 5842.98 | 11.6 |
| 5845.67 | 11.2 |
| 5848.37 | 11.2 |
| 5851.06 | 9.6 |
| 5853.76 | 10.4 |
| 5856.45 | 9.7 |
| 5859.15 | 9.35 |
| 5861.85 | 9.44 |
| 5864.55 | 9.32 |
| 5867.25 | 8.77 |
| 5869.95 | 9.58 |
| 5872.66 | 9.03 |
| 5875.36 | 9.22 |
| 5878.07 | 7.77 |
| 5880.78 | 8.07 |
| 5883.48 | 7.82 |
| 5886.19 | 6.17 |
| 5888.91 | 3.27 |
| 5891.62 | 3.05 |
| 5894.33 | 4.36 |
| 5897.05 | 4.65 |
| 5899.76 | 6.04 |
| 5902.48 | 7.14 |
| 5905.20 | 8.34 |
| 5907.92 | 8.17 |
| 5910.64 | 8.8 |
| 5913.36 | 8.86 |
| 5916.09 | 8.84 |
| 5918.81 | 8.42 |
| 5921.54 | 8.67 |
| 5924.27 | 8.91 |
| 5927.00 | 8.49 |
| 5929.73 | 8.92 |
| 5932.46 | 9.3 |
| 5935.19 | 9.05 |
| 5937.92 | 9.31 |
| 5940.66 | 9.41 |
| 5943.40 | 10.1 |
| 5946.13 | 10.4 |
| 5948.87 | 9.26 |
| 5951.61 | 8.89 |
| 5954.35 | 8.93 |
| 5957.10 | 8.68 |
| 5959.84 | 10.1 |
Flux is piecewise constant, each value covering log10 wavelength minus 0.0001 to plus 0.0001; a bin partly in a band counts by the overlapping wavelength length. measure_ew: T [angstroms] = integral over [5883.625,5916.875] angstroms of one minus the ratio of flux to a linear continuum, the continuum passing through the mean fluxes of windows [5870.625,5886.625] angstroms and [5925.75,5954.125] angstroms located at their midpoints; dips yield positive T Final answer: 8.23 angstroms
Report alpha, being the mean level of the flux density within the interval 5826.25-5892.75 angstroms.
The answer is 9.17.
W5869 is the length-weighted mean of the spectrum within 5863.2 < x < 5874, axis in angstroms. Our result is 9.17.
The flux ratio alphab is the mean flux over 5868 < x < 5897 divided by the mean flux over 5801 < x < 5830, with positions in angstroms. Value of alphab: 0.61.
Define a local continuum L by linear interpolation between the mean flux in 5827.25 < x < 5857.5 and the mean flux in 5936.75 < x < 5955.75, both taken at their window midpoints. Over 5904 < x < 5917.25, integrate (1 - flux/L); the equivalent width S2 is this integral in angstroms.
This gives 1.7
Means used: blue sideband 10.7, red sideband 9.47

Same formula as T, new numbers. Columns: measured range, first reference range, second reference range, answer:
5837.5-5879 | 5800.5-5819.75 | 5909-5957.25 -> 2.2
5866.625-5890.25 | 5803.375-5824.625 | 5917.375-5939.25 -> 5.1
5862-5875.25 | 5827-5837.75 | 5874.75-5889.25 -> -1.6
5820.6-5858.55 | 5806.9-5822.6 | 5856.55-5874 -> -2.2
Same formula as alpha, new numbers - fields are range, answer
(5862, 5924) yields 7.53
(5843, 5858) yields 10.5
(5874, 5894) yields 6.37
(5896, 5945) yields 8.45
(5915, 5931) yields 8.7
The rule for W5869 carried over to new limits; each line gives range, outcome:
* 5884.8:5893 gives 4.18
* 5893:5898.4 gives 4.5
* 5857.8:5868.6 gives 9.22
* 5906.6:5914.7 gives 8.62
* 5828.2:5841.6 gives 10.9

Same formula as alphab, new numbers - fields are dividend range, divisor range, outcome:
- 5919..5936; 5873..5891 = 1.26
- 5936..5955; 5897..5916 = 1.23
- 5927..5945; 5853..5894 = 1.17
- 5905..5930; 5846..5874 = 0.89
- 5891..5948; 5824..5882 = 0.82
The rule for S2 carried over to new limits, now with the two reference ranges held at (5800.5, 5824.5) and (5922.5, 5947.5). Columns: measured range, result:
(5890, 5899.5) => 5.5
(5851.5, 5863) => 0.9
